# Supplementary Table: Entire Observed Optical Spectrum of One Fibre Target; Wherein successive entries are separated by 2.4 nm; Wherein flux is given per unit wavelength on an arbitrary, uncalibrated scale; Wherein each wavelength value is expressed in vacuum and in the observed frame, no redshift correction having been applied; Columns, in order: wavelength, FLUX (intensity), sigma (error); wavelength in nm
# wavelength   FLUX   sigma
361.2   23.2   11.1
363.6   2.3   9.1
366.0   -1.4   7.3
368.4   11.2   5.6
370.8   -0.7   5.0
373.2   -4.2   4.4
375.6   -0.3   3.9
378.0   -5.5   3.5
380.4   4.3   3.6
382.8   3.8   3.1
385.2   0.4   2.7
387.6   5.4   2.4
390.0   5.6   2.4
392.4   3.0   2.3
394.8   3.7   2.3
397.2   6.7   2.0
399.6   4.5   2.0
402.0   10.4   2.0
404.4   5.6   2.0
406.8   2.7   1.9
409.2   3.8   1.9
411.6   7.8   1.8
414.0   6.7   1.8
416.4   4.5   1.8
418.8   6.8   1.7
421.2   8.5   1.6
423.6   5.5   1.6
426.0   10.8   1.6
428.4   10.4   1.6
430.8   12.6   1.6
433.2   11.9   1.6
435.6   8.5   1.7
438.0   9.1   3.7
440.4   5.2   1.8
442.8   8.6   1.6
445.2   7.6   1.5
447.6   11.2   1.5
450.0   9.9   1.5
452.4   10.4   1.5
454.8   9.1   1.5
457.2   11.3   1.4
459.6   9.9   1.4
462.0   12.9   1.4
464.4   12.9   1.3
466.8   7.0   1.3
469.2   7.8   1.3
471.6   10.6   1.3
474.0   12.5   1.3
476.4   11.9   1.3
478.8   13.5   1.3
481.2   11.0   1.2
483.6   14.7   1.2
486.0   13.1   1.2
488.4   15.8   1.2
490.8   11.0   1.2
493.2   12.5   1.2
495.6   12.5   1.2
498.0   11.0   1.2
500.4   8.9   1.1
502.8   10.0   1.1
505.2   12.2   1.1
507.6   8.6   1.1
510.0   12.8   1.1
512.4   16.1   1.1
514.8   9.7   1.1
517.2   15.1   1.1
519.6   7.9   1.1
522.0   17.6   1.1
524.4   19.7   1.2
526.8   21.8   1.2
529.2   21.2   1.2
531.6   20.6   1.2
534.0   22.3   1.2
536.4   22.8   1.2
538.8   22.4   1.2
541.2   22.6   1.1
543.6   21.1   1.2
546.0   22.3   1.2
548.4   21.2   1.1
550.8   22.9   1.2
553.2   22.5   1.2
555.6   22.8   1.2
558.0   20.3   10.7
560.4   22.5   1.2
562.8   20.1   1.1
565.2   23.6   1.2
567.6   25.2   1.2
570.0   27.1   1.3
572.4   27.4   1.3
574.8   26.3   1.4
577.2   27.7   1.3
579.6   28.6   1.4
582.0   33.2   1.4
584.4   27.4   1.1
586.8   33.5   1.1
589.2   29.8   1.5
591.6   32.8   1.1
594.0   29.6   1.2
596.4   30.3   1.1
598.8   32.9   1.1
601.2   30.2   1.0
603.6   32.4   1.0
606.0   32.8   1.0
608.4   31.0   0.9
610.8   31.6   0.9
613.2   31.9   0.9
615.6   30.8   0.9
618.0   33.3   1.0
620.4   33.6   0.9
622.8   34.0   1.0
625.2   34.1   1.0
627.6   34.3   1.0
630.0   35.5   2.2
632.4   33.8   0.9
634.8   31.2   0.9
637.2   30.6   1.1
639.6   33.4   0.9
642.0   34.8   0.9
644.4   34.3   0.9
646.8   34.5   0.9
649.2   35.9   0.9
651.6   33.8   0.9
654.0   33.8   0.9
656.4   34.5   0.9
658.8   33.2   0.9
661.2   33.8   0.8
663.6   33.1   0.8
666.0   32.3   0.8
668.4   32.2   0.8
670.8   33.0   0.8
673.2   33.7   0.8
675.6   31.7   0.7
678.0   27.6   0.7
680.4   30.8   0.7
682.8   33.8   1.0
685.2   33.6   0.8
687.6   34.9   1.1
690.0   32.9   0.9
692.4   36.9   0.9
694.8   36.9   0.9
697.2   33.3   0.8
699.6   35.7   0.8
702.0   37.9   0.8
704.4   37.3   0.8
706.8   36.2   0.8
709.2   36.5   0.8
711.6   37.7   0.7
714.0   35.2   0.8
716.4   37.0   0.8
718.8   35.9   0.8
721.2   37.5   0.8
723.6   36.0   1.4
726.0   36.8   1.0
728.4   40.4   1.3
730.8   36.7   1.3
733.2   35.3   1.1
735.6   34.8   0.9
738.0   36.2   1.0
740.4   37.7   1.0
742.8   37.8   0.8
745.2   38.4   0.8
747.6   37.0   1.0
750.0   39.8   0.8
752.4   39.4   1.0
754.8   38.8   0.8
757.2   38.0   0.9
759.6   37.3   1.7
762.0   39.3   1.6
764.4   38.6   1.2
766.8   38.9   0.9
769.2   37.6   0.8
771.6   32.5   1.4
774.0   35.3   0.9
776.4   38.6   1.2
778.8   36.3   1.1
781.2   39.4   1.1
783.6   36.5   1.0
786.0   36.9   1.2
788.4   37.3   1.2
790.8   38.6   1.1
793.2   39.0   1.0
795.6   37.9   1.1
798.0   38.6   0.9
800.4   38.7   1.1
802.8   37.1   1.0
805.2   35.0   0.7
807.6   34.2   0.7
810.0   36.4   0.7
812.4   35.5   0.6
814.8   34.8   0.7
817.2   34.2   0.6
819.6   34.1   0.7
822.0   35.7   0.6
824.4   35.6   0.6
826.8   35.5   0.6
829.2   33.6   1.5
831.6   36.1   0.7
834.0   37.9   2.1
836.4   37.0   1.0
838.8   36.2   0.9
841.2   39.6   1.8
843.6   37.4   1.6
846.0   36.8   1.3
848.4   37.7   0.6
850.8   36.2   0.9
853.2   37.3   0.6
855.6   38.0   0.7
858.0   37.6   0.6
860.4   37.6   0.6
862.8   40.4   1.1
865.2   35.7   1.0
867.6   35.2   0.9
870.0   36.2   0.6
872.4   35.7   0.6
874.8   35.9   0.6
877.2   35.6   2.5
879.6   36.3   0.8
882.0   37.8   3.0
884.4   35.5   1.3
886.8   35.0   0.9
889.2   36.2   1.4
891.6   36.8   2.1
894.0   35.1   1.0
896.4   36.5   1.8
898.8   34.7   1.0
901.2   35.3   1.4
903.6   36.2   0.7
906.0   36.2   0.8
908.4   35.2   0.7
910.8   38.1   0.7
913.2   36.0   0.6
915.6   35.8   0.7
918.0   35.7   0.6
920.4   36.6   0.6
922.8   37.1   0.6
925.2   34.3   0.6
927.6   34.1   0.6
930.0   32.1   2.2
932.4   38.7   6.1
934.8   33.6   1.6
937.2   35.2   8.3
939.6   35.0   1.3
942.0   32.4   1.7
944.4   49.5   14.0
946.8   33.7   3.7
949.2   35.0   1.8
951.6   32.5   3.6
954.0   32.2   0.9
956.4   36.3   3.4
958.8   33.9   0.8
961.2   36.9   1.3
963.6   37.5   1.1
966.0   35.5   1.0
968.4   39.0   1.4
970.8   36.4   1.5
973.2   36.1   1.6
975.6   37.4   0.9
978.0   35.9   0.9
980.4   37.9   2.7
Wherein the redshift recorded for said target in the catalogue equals 0.309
